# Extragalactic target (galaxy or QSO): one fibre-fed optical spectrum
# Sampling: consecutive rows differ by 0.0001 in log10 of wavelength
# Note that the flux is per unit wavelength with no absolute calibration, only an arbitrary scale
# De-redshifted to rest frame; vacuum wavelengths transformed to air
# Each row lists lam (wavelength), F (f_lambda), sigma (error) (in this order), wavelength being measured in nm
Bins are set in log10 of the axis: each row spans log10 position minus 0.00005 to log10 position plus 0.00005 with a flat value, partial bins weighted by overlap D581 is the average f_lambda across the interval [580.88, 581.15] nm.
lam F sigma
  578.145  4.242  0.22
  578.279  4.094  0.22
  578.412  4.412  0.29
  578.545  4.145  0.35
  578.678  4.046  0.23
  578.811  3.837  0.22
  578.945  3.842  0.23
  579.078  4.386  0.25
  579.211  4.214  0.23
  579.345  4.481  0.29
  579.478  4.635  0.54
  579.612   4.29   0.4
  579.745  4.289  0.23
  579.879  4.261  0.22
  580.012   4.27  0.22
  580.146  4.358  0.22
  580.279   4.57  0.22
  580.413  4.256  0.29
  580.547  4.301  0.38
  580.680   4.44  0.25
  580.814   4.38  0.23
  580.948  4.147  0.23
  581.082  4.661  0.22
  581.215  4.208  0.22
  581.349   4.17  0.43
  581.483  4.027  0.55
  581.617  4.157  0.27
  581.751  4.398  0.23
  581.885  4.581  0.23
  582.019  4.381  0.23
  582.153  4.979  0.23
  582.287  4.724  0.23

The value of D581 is 4.41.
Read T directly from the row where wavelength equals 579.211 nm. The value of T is 4.214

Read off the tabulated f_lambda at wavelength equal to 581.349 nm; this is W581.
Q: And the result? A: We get 4.17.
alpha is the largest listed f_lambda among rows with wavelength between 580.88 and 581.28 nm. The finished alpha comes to 4.661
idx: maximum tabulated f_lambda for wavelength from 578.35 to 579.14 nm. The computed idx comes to 4.412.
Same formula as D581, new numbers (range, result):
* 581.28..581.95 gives 4.26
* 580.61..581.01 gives 4.33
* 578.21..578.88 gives 4.1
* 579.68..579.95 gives 4.28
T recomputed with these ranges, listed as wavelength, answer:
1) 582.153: 4.979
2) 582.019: 4.381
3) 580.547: 4.301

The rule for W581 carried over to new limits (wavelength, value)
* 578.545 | 4.145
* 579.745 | 4.289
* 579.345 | 4.481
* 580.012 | 4.27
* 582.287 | 4.724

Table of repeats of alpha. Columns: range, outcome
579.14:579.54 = 4.635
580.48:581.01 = 4.44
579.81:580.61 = 4.57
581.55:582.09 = 4.581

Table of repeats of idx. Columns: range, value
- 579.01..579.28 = 4.386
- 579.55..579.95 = 4.29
